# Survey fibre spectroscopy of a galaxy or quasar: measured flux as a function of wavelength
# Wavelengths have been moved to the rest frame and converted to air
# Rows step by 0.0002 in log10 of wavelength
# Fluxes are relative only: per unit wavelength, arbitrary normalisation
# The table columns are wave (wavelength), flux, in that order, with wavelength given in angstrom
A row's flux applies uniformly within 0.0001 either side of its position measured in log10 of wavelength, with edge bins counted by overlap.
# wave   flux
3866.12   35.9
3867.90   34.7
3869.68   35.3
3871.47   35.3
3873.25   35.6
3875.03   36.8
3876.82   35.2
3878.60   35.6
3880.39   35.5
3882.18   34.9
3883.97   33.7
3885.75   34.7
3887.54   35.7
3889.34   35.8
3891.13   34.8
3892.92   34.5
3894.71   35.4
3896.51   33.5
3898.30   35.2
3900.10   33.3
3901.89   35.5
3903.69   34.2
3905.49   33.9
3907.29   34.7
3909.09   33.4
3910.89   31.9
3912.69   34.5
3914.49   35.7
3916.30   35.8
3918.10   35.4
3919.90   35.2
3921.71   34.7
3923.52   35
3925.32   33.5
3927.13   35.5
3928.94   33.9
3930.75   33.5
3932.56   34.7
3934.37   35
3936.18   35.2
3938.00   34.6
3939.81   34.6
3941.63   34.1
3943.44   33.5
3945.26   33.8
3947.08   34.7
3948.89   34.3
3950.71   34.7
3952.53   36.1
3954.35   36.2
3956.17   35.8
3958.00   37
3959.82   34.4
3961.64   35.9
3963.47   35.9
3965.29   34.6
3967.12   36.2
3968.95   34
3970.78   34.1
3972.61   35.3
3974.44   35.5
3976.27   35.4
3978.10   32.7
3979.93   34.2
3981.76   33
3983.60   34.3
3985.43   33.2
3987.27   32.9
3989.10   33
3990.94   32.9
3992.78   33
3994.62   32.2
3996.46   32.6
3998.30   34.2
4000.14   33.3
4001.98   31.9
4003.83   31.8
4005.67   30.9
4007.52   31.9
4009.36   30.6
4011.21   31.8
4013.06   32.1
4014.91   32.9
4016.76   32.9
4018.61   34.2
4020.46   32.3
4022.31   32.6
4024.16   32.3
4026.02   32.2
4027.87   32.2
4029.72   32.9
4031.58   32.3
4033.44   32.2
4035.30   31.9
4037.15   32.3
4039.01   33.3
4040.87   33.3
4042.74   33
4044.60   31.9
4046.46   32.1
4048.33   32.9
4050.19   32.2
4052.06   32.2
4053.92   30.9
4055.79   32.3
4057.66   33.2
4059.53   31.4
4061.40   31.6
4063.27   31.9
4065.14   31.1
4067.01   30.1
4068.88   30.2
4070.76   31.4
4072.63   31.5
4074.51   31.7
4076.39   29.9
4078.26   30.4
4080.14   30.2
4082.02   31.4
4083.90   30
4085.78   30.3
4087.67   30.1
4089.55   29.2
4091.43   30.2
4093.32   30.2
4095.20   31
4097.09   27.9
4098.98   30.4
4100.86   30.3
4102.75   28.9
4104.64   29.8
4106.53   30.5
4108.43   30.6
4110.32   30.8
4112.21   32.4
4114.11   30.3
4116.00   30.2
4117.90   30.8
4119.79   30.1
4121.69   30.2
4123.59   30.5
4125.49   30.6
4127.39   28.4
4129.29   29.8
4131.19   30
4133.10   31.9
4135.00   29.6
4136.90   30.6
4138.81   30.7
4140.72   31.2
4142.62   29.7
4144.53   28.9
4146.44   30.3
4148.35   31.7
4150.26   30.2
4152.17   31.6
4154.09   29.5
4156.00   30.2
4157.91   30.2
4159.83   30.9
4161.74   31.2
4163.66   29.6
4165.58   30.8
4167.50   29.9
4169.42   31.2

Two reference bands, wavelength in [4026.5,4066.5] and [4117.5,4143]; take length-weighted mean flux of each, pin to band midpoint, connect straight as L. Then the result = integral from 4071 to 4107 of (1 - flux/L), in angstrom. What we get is 1.2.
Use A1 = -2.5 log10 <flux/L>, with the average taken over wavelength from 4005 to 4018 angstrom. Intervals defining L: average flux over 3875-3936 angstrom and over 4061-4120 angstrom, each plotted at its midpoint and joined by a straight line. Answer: 0.01 mag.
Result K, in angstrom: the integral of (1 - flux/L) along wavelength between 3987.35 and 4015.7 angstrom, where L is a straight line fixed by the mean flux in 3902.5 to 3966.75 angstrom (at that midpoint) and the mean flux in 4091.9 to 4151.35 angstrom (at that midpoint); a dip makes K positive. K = 0.7 angstrom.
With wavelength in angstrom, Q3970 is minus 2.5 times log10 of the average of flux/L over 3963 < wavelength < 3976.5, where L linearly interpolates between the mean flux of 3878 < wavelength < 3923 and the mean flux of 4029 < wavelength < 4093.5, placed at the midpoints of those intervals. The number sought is -0.056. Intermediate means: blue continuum 34.7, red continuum 31.5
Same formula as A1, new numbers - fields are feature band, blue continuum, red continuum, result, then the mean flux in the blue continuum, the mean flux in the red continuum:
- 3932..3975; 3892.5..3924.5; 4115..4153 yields -0.04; 34.5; 30.4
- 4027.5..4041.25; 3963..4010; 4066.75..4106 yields -0.02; 33.4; 30.2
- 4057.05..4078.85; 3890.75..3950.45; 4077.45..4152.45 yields 0.00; 34.5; 30.3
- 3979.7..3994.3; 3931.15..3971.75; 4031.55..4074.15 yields 0.02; 35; 32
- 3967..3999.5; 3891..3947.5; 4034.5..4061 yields -0.01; 34.5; 32.3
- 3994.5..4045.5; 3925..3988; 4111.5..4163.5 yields 0.02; 34.6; 30.4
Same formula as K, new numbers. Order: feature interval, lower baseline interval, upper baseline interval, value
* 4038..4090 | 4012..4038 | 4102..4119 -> 0.3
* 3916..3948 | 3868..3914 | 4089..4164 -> -0.6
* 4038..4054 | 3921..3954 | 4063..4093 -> -0.5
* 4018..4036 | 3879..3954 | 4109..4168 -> 0.0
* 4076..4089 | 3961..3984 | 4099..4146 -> 0.5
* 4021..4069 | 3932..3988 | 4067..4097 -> -0.6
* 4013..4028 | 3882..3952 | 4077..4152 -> -0.2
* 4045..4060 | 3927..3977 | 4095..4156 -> 0.0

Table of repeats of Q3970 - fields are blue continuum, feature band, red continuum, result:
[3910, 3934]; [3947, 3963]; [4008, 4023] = -0.05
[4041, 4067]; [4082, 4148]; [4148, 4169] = 0.03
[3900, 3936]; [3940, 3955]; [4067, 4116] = -0.03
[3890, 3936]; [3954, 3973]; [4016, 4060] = -0.05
